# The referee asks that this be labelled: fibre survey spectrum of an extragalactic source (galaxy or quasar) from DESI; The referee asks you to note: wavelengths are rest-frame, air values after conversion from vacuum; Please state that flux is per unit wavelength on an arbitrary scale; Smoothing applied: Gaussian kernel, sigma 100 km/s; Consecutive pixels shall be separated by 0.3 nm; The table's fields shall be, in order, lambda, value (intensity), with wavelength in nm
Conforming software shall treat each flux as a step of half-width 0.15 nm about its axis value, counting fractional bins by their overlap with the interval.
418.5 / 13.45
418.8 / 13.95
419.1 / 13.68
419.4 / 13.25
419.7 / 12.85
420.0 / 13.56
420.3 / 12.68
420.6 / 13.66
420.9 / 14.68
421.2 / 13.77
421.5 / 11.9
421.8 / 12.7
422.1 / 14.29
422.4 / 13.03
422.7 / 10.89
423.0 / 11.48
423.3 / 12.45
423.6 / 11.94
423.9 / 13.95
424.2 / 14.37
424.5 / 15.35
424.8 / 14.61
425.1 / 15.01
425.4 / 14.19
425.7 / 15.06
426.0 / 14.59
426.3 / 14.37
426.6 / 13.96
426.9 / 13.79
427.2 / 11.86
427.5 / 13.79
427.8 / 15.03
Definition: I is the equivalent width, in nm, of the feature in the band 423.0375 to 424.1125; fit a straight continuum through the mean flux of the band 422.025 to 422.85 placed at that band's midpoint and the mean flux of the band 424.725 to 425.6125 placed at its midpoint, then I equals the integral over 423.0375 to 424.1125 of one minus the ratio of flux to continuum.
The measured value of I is 0.06 nm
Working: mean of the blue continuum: 12.6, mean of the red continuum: 14.6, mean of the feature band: 12.7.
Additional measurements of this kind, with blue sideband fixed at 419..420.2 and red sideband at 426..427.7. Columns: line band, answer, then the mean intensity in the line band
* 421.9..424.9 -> 0.07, 13.2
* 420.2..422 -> 0.01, 13.3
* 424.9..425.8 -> -0.07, 14.7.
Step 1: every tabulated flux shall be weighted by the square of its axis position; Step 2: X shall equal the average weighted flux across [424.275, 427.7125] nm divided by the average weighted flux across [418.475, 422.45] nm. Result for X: 1.09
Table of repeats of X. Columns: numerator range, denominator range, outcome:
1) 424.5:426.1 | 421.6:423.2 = 1.20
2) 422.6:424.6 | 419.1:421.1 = 0.97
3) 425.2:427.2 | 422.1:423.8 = 1.18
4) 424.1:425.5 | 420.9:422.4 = 1.12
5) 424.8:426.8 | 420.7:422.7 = 1.12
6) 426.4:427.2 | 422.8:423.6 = 1.16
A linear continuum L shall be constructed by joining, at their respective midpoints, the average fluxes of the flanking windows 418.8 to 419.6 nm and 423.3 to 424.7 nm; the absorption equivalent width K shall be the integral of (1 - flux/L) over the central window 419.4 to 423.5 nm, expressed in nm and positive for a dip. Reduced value 0.22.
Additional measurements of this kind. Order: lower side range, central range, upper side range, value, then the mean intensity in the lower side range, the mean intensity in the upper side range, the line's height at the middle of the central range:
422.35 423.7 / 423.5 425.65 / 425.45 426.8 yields -0.18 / 11.9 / 14.4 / 13.2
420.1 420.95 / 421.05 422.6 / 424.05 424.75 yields 0.10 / 13.5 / 14.8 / 14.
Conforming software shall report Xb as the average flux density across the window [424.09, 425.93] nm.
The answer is 14.8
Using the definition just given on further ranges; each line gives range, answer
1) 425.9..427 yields 14.2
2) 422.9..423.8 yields 12.1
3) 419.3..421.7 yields 13.3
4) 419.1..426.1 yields 13.5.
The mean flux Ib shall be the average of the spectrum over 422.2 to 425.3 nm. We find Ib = 13.3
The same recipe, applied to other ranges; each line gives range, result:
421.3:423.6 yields 12.4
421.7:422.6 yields 13.2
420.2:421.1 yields 13.7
